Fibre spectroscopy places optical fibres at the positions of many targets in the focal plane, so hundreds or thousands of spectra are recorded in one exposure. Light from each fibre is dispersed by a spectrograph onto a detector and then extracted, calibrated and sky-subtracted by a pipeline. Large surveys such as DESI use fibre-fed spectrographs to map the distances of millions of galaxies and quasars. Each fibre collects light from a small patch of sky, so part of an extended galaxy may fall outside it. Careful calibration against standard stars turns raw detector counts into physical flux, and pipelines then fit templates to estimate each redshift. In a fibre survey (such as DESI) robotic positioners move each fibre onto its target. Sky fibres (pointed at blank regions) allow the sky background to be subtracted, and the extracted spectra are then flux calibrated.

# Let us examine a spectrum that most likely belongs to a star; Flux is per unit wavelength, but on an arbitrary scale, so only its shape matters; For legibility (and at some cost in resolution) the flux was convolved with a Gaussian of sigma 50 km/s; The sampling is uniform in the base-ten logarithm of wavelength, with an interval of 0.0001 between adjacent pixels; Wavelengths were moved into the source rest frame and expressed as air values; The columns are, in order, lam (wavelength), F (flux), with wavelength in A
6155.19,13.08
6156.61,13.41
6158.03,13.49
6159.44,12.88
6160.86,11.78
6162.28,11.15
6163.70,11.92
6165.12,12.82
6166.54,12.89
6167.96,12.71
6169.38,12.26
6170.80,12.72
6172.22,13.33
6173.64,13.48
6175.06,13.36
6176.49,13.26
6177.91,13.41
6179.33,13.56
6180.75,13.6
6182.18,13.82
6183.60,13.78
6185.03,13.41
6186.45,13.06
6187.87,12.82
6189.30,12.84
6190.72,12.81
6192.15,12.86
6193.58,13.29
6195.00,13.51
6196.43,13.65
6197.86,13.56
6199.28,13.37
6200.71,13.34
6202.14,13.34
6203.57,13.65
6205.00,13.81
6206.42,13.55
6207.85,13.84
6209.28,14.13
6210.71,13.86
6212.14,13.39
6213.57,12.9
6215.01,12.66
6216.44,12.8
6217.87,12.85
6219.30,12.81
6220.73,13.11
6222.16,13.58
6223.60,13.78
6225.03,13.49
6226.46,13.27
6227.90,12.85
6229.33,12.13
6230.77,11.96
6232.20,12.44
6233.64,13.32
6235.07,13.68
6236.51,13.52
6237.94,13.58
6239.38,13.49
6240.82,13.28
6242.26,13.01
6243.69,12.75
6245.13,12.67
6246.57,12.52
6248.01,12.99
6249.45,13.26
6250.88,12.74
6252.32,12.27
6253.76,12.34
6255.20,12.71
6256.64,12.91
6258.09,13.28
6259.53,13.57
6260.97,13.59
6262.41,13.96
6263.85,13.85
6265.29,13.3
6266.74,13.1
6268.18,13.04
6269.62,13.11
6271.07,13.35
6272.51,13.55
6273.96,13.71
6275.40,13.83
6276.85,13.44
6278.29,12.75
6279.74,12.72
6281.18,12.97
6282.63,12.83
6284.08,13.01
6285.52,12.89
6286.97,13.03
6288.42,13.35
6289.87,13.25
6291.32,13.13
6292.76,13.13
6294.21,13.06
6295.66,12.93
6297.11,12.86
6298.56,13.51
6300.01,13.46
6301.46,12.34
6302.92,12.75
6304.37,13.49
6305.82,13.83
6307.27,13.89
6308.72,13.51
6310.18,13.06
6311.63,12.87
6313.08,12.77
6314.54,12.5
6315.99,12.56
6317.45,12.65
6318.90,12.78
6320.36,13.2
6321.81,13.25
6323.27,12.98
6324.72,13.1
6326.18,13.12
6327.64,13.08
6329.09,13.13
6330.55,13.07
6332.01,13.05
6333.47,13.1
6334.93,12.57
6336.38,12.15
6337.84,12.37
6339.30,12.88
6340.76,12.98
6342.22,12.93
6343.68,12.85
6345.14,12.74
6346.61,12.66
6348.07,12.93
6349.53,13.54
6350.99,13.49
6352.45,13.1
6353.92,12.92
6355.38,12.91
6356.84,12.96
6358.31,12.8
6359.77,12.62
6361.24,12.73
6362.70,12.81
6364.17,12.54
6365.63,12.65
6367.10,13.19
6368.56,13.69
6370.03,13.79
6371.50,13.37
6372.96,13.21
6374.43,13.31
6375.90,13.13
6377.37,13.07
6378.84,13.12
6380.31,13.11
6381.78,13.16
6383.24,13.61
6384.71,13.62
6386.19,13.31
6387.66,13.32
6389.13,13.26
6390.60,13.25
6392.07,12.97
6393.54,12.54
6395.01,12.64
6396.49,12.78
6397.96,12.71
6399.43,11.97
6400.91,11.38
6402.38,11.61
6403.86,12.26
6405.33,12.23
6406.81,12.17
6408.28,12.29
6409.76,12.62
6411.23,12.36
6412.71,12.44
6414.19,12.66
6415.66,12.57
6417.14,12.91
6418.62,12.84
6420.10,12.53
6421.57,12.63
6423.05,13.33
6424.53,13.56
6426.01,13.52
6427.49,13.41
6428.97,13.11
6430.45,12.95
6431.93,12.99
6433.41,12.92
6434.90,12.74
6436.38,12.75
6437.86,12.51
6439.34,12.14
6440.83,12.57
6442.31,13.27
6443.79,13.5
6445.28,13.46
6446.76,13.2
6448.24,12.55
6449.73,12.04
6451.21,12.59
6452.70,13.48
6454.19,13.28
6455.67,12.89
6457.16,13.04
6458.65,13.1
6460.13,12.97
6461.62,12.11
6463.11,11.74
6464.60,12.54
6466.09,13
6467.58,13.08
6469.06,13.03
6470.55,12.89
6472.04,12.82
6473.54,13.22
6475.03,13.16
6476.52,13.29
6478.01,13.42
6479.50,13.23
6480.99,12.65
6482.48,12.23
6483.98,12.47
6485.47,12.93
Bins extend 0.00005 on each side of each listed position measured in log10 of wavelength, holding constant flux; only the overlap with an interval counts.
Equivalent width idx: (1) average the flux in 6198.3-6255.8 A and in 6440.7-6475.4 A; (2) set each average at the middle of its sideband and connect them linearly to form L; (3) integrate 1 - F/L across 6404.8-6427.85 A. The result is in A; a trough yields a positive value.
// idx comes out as 0.3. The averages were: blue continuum 13.1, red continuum 12.9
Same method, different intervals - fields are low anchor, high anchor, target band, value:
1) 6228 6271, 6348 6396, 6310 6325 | 0.2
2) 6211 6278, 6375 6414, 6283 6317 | -0.3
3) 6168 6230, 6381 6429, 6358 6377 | -0.3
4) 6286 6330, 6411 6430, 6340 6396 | -0.3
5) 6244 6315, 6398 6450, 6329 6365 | 0.1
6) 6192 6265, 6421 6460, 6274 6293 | 0.0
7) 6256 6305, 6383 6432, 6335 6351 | 0.2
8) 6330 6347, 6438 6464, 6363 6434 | -0.5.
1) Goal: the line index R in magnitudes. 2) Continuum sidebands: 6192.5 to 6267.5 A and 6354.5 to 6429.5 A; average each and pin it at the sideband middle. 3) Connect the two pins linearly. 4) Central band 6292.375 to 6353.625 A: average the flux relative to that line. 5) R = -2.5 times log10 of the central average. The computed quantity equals 0.00 mag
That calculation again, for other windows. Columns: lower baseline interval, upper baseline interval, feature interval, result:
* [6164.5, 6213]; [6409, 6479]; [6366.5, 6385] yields -0.027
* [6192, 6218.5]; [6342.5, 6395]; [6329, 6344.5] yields 0.028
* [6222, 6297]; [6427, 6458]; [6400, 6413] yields 0.071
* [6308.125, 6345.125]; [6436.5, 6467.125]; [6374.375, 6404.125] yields -0.001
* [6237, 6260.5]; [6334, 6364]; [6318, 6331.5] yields -0.017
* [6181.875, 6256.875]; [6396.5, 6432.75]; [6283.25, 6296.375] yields -0.010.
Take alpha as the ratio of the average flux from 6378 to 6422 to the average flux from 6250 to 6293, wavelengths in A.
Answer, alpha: 1.0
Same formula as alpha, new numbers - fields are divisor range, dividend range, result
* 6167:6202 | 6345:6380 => 0.99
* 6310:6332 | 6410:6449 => 1.00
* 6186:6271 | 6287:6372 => 0.99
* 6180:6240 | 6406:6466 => 0.96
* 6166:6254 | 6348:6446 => 0.98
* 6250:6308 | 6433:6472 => 0.97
